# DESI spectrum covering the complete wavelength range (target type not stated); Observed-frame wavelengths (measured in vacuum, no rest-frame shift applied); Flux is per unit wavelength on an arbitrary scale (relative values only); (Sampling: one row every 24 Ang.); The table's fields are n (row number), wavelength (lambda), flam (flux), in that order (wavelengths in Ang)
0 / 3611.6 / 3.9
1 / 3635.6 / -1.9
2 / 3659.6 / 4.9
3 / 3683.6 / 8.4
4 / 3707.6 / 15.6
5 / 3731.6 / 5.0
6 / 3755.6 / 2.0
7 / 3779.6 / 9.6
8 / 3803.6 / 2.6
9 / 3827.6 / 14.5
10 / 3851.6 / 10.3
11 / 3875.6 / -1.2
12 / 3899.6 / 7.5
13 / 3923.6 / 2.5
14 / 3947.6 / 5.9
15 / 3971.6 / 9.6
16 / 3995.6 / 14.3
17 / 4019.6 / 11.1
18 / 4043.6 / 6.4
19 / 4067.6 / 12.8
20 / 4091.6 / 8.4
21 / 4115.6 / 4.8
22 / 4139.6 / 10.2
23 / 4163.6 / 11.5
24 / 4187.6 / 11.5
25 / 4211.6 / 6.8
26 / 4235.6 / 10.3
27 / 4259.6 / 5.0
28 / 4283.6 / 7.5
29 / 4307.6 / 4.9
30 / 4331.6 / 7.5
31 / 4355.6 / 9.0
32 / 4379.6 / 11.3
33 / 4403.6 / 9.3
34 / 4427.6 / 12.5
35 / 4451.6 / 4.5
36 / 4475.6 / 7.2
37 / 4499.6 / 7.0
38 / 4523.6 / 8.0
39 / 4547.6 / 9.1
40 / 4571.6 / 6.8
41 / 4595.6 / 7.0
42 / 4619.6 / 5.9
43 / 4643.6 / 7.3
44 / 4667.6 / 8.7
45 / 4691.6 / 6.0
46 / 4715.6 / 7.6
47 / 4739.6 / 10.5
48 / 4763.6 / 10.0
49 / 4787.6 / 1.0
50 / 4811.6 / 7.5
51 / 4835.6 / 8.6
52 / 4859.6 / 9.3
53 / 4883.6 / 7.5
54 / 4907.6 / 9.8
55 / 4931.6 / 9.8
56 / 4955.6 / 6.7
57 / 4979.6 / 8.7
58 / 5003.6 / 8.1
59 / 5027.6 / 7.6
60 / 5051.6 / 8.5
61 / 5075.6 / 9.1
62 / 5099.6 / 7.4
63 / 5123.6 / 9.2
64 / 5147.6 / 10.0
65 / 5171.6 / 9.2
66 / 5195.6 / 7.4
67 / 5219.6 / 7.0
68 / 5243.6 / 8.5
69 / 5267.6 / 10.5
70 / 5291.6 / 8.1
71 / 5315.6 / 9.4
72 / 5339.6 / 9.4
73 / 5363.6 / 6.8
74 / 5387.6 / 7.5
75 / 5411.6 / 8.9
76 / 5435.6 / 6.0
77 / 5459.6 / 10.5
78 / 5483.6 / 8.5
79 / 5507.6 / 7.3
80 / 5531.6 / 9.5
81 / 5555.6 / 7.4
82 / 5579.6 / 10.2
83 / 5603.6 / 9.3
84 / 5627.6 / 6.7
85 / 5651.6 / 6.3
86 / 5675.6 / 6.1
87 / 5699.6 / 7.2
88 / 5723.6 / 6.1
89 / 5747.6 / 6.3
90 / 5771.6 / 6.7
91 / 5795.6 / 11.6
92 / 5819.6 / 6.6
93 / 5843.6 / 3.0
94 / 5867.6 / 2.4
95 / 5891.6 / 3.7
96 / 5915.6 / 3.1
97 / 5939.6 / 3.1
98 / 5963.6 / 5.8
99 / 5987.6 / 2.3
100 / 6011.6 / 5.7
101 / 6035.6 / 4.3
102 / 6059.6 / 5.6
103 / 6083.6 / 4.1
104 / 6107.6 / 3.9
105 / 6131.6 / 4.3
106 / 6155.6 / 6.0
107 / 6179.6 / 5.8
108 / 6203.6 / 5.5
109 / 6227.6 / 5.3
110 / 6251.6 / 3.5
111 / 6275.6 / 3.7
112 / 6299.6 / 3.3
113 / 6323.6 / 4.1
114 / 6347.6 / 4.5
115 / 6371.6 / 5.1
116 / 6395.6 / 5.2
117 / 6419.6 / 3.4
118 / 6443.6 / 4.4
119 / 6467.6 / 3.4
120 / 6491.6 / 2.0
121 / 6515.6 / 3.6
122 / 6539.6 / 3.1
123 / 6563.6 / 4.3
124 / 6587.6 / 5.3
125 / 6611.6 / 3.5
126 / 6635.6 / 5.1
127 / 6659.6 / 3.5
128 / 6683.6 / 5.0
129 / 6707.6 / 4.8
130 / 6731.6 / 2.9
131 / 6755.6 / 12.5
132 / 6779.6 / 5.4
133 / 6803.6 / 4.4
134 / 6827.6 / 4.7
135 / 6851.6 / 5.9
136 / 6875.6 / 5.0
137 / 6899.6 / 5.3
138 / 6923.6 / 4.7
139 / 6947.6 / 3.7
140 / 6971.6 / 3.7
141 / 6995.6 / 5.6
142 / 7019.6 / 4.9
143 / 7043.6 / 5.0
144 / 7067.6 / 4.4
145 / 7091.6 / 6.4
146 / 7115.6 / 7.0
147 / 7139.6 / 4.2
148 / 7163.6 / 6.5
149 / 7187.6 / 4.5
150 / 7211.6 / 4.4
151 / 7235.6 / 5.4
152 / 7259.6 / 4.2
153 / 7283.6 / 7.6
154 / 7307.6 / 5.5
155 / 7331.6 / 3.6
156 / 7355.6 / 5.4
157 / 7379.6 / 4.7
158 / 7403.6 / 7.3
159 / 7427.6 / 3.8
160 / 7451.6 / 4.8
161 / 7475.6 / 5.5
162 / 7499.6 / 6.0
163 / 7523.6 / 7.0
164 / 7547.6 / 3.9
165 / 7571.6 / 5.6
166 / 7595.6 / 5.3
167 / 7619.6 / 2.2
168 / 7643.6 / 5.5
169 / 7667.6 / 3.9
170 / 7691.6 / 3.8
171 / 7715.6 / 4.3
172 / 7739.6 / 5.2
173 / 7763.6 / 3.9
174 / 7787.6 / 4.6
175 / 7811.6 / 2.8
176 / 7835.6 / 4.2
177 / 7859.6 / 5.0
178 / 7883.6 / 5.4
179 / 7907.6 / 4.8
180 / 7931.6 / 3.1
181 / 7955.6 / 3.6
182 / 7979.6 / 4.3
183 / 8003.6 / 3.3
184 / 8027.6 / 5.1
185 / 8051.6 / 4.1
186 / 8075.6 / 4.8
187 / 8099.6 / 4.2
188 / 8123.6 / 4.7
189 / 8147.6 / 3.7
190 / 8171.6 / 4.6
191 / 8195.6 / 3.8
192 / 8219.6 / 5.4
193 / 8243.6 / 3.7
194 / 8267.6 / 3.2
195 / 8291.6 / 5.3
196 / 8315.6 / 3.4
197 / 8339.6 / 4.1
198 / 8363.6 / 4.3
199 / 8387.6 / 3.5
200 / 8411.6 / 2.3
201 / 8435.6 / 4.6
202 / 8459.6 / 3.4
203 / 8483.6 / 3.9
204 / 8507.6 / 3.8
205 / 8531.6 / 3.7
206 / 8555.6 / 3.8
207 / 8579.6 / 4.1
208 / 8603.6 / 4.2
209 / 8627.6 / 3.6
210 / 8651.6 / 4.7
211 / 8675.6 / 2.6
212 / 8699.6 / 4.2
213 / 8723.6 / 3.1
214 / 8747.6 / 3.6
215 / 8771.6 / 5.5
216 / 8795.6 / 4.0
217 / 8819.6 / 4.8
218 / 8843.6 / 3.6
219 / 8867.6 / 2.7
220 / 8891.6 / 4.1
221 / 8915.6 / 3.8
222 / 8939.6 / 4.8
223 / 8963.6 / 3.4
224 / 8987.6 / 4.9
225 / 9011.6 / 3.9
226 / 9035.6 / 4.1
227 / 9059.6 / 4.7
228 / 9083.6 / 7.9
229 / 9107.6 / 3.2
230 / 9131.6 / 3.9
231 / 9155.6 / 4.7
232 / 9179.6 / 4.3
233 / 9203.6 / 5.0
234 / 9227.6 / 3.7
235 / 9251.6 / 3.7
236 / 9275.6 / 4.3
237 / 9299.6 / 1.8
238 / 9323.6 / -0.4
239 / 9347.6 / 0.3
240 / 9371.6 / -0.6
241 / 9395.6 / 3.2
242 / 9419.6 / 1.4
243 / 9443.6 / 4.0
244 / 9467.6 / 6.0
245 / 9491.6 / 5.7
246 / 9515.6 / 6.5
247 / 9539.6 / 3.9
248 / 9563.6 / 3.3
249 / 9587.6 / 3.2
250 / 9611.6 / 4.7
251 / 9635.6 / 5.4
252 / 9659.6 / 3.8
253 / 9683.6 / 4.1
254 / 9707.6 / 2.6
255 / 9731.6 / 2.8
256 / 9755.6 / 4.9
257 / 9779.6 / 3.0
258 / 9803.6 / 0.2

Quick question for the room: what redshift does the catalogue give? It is 0.81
